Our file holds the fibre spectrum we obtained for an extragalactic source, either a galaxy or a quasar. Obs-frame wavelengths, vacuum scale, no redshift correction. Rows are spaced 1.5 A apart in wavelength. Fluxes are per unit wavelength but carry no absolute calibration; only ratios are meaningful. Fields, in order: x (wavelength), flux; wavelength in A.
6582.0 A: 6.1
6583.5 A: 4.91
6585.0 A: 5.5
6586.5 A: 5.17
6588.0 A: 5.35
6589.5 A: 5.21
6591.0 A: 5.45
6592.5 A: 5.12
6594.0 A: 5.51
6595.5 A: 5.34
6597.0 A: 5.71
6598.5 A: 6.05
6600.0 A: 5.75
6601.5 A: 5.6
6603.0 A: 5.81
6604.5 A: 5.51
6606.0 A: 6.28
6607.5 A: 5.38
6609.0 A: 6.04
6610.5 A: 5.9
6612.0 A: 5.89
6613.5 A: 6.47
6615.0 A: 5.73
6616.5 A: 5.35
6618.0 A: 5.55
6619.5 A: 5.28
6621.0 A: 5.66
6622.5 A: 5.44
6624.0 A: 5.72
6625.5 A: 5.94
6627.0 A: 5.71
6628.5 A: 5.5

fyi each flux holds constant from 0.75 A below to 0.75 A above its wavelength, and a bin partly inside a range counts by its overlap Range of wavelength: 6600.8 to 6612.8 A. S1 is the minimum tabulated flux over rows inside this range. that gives 5.38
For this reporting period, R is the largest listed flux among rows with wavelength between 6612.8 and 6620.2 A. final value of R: 6.47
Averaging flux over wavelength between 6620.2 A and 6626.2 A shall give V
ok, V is 5.68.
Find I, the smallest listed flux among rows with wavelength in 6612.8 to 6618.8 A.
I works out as 5.35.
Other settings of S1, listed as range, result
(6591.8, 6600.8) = 5.12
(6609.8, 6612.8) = 5.89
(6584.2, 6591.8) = 5.17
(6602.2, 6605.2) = 5.51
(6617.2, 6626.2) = 5.28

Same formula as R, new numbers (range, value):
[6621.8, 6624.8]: 5.72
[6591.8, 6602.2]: 6.05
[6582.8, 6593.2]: 5.5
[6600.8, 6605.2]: 5.81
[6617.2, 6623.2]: 5.66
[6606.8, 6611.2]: 6.04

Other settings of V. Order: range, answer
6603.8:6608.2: 5.73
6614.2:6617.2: 5.56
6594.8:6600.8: 5.71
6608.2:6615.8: 6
